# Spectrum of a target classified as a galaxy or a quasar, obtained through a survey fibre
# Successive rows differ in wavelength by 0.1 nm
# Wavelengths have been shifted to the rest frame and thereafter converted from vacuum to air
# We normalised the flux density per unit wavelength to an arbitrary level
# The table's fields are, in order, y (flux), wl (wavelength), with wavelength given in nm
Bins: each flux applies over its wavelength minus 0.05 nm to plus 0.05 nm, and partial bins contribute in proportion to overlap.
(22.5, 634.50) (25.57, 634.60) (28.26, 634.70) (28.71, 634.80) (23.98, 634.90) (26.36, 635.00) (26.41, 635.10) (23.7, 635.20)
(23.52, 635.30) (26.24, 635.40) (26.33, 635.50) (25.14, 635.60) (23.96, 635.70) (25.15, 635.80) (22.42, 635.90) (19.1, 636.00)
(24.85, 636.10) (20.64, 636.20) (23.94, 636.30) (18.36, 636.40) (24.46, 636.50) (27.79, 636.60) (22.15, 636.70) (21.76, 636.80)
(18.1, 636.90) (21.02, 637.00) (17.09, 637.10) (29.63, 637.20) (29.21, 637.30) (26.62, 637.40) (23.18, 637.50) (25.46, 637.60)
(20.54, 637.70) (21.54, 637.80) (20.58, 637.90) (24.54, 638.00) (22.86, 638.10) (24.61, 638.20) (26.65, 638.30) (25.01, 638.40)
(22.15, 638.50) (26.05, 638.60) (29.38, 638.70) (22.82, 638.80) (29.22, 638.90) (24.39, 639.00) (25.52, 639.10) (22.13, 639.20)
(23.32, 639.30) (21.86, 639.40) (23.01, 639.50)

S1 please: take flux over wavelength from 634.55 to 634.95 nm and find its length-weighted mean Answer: 26.6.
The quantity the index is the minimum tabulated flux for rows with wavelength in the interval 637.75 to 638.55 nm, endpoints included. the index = 20.58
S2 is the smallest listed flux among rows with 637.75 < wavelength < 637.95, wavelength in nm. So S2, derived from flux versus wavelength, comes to 20.58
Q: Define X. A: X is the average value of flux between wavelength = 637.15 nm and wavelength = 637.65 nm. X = 26.8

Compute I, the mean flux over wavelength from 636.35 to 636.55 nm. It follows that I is 21.4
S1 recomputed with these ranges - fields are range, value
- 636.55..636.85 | 23.9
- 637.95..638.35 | 24.7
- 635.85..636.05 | 20.8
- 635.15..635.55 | 24.9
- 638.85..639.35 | 24.9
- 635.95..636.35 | 22.1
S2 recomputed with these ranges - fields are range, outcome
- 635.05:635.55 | 23.52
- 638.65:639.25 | 22.13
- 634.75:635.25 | 23.7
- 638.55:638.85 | 22.82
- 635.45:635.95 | 22.42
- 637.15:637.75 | 20.54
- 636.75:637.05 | 18.1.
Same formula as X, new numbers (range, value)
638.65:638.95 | 27.1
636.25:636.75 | 23.3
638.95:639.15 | 25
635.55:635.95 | 24.2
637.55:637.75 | 23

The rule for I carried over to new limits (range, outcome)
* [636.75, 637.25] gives 21.5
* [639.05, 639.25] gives 23.8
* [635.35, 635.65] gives 25.9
